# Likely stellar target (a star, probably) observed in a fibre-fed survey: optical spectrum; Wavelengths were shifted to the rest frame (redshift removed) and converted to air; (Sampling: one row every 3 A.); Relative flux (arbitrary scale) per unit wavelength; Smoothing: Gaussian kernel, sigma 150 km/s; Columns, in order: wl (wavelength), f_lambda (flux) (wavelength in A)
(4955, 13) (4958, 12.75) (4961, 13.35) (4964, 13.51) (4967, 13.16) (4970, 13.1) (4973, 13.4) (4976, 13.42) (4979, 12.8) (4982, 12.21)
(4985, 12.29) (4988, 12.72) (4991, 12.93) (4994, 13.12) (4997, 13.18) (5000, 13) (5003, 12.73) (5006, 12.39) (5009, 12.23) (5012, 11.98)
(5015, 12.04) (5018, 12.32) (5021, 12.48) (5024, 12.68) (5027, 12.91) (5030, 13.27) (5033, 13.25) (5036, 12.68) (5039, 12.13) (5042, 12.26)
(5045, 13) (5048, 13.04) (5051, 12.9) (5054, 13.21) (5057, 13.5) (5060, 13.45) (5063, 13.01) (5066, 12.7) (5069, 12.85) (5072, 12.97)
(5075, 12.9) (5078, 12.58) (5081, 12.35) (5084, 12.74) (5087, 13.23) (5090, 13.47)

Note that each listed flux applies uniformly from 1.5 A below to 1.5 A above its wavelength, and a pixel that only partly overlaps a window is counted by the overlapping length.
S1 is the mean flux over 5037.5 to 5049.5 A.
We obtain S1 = 12.6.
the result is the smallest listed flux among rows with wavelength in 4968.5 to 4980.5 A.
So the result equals 12.8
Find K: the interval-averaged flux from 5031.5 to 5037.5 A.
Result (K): 13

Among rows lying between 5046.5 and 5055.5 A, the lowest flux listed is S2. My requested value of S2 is 12.9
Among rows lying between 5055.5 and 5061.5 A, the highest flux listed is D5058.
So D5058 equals 13.5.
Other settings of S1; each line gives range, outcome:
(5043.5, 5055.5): 13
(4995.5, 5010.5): 12.7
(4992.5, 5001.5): 13.1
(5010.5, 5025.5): 12.3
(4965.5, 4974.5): 13.2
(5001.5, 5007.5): 12.6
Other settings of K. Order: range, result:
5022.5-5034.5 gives 13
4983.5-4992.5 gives 12.6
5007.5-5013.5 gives 12.1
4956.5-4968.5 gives 13.2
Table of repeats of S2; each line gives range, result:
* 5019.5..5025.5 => 12.48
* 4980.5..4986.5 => 12.21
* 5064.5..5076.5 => 12.7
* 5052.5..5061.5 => 13.21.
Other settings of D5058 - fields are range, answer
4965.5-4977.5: 13.42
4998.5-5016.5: 13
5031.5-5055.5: 13.25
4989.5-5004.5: 13.18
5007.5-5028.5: 12.91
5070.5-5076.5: 12.97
